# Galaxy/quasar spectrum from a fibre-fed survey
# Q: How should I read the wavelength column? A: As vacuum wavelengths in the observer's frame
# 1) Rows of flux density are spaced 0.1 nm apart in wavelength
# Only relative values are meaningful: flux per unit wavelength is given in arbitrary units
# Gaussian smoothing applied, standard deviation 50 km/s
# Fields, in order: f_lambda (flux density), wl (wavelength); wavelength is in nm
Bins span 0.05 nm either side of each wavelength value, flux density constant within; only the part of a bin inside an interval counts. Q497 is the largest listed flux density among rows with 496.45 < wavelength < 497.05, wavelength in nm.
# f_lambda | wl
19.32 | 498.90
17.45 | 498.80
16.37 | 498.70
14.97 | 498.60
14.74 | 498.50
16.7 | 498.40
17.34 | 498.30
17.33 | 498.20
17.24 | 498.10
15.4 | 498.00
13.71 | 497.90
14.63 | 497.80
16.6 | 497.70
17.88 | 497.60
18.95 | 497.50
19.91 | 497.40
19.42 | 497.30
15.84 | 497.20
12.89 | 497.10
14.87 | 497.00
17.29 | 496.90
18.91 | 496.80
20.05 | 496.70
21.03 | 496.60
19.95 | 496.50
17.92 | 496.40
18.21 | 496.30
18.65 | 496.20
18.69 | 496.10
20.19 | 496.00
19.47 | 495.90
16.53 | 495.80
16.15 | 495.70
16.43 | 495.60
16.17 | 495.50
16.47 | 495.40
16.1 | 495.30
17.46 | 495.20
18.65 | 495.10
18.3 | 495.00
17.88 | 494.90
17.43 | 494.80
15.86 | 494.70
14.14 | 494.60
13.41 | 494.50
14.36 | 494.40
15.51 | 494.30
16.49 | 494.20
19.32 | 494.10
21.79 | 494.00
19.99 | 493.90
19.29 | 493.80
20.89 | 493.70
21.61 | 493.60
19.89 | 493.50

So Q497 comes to 21.03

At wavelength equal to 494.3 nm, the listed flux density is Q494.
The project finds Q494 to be 15.51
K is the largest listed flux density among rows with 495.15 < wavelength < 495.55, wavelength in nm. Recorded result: 17.46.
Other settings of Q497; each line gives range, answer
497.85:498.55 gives 17.34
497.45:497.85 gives 18.95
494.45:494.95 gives 17.88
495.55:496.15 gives 20.19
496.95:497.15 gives 14.87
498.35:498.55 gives 16.7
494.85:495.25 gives 18.65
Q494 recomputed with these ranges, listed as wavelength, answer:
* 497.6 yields 17.88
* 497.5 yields 18.95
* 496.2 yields 18.65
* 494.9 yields 17.88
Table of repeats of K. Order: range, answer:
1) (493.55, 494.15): 21.79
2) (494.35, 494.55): 14.36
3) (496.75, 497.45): 19.91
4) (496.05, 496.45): 18.69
